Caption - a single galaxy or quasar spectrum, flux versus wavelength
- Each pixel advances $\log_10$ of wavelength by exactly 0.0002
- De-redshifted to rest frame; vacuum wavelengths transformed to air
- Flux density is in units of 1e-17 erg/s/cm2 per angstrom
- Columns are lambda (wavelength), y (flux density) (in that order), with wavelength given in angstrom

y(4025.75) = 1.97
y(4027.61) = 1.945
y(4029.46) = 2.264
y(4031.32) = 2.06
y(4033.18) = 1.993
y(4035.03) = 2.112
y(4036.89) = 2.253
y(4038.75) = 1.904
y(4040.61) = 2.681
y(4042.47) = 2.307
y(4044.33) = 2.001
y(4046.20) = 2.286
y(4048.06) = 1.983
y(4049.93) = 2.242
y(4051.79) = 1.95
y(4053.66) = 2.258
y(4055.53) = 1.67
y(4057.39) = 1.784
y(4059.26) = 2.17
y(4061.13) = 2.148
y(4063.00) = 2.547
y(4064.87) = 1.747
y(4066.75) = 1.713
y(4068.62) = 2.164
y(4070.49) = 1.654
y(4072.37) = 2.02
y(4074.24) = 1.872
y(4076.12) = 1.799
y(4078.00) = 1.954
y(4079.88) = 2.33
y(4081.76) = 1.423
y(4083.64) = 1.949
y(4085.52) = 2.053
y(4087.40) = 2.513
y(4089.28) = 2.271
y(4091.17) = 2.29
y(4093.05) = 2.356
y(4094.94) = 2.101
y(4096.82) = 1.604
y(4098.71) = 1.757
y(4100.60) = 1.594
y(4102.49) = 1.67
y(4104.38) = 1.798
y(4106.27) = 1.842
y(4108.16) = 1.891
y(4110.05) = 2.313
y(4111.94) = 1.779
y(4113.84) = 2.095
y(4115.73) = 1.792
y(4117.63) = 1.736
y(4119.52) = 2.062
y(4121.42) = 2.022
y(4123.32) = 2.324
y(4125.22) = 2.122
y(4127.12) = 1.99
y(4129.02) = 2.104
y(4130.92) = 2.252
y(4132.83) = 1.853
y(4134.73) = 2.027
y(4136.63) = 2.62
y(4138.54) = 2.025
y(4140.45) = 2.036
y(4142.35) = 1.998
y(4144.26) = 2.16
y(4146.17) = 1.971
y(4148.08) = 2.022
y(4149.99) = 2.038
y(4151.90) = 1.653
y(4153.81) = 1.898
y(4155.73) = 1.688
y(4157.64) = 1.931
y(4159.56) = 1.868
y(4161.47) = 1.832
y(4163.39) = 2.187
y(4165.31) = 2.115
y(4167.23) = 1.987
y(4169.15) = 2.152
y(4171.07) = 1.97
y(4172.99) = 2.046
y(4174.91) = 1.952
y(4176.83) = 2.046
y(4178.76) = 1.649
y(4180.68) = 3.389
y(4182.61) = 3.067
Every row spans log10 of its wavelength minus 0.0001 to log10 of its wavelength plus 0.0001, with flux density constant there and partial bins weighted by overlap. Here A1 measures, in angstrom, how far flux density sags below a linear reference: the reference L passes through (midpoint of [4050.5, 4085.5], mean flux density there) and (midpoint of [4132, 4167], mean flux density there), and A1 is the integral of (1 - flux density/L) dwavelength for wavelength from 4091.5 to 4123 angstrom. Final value 0.95 angstrom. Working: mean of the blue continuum 1.96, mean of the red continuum 2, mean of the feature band 1.92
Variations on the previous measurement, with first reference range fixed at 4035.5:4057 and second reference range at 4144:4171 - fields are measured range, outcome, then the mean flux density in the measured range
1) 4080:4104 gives 1.0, 1.97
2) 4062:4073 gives 0.6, 1.97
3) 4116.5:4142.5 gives -1.1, 2.08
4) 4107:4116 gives 0.2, 1.99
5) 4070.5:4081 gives 0.7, 1.95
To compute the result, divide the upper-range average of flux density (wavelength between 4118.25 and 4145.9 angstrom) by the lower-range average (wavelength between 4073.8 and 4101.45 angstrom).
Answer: 1.06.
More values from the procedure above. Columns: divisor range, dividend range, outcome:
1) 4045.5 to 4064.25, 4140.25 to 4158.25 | 0.92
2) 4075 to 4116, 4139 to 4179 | 1.00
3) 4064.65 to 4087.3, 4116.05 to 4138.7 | 1.09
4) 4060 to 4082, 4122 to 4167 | 1.03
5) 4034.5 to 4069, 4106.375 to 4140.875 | 0.98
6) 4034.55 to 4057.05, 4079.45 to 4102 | 0.94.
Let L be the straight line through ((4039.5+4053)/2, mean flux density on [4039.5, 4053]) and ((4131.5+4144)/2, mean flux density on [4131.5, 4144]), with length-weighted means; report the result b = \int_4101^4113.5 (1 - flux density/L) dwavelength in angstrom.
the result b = 1.5 angstrom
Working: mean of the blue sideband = 2.2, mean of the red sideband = 2.1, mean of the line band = 1.88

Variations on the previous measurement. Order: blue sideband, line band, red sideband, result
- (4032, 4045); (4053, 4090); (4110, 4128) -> 2.0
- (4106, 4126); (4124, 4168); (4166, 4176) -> -0.1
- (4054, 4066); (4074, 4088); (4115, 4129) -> 0.3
